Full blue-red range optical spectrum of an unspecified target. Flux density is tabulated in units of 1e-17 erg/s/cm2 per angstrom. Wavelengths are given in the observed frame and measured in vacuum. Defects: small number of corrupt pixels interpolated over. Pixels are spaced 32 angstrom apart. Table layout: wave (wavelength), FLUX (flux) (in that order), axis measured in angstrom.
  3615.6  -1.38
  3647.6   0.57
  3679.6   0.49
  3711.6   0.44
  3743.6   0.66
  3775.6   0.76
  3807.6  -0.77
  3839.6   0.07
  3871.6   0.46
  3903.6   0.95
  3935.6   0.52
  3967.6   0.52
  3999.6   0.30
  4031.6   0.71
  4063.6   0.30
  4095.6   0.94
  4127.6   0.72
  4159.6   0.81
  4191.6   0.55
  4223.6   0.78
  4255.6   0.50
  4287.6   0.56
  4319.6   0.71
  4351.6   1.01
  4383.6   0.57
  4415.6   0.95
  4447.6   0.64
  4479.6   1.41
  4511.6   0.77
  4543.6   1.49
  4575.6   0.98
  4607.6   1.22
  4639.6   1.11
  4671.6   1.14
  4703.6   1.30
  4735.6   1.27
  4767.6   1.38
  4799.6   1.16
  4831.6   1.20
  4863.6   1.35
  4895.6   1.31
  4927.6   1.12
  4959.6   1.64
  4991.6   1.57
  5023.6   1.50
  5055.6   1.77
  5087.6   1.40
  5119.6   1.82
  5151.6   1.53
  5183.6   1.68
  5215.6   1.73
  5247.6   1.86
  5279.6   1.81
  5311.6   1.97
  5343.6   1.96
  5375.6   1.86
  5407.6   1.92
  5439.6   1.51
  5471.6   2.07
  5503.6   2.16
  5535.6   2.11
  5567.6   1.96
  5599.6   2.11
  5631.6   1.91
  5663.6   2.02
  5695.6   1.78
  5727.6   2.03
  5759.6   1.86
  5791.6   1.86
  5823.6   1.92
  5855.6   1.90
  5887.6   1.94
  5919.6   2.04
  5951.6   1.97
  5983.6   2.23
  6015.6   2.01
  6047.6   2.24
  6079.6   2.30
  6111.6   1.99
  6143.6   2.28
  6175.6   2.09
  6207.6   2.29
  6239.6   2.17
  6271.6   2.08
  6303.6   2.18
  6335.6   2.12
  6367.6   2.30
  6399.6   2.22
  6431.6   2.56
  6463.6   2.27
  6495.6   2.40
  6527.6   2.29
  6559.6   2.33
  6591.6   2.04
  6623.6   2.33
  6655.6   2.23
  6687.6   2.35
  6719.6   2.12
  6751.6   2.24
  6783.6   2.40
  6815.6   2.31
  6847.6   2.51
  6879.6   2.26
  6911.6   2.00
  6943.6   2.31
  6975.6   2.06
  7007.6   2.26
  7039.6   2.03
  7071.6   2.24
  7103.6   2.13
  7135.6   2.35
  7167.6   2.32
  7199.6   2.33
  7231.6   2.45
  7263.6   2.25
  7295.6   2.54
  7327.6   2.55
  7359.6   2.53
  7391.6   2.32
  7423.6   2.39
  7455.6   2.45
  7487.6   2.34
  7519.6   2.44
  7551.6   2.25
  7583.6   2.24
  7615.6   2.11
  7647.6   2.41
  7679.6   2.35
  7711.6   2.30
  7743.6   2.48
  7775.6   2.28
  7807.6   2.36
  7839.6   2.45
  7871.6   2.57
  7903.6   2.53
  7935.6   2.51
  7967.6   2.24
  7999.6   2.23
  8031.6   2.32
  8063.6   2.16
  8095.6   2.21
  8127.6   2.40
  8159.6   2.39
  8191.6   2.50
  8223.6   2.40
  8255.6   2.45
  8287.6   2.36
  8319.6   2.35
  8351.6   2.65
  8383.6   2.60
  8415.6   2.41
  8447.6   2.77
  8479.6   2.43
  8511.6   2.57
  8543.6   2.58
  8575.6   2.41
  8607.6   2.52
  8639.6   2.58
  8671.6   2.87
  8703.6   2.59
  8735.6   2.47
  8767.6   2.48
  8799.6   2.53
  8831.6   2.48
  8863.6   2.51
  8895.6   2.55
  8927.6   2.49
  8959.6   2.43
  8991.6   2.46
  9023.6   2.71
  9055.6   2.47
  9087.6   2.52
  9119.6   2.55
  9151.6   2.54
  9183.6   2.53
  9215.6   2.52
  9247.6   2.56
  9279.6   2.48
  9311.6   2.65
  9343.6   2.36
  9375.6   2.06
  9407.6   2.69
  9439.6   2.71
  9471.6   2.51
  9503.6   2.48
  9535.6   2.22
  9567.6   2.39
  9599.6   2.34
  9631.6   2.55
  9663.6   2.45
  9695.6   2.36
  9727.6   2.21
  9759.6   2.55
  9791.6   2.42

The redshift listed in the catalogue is 0.119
